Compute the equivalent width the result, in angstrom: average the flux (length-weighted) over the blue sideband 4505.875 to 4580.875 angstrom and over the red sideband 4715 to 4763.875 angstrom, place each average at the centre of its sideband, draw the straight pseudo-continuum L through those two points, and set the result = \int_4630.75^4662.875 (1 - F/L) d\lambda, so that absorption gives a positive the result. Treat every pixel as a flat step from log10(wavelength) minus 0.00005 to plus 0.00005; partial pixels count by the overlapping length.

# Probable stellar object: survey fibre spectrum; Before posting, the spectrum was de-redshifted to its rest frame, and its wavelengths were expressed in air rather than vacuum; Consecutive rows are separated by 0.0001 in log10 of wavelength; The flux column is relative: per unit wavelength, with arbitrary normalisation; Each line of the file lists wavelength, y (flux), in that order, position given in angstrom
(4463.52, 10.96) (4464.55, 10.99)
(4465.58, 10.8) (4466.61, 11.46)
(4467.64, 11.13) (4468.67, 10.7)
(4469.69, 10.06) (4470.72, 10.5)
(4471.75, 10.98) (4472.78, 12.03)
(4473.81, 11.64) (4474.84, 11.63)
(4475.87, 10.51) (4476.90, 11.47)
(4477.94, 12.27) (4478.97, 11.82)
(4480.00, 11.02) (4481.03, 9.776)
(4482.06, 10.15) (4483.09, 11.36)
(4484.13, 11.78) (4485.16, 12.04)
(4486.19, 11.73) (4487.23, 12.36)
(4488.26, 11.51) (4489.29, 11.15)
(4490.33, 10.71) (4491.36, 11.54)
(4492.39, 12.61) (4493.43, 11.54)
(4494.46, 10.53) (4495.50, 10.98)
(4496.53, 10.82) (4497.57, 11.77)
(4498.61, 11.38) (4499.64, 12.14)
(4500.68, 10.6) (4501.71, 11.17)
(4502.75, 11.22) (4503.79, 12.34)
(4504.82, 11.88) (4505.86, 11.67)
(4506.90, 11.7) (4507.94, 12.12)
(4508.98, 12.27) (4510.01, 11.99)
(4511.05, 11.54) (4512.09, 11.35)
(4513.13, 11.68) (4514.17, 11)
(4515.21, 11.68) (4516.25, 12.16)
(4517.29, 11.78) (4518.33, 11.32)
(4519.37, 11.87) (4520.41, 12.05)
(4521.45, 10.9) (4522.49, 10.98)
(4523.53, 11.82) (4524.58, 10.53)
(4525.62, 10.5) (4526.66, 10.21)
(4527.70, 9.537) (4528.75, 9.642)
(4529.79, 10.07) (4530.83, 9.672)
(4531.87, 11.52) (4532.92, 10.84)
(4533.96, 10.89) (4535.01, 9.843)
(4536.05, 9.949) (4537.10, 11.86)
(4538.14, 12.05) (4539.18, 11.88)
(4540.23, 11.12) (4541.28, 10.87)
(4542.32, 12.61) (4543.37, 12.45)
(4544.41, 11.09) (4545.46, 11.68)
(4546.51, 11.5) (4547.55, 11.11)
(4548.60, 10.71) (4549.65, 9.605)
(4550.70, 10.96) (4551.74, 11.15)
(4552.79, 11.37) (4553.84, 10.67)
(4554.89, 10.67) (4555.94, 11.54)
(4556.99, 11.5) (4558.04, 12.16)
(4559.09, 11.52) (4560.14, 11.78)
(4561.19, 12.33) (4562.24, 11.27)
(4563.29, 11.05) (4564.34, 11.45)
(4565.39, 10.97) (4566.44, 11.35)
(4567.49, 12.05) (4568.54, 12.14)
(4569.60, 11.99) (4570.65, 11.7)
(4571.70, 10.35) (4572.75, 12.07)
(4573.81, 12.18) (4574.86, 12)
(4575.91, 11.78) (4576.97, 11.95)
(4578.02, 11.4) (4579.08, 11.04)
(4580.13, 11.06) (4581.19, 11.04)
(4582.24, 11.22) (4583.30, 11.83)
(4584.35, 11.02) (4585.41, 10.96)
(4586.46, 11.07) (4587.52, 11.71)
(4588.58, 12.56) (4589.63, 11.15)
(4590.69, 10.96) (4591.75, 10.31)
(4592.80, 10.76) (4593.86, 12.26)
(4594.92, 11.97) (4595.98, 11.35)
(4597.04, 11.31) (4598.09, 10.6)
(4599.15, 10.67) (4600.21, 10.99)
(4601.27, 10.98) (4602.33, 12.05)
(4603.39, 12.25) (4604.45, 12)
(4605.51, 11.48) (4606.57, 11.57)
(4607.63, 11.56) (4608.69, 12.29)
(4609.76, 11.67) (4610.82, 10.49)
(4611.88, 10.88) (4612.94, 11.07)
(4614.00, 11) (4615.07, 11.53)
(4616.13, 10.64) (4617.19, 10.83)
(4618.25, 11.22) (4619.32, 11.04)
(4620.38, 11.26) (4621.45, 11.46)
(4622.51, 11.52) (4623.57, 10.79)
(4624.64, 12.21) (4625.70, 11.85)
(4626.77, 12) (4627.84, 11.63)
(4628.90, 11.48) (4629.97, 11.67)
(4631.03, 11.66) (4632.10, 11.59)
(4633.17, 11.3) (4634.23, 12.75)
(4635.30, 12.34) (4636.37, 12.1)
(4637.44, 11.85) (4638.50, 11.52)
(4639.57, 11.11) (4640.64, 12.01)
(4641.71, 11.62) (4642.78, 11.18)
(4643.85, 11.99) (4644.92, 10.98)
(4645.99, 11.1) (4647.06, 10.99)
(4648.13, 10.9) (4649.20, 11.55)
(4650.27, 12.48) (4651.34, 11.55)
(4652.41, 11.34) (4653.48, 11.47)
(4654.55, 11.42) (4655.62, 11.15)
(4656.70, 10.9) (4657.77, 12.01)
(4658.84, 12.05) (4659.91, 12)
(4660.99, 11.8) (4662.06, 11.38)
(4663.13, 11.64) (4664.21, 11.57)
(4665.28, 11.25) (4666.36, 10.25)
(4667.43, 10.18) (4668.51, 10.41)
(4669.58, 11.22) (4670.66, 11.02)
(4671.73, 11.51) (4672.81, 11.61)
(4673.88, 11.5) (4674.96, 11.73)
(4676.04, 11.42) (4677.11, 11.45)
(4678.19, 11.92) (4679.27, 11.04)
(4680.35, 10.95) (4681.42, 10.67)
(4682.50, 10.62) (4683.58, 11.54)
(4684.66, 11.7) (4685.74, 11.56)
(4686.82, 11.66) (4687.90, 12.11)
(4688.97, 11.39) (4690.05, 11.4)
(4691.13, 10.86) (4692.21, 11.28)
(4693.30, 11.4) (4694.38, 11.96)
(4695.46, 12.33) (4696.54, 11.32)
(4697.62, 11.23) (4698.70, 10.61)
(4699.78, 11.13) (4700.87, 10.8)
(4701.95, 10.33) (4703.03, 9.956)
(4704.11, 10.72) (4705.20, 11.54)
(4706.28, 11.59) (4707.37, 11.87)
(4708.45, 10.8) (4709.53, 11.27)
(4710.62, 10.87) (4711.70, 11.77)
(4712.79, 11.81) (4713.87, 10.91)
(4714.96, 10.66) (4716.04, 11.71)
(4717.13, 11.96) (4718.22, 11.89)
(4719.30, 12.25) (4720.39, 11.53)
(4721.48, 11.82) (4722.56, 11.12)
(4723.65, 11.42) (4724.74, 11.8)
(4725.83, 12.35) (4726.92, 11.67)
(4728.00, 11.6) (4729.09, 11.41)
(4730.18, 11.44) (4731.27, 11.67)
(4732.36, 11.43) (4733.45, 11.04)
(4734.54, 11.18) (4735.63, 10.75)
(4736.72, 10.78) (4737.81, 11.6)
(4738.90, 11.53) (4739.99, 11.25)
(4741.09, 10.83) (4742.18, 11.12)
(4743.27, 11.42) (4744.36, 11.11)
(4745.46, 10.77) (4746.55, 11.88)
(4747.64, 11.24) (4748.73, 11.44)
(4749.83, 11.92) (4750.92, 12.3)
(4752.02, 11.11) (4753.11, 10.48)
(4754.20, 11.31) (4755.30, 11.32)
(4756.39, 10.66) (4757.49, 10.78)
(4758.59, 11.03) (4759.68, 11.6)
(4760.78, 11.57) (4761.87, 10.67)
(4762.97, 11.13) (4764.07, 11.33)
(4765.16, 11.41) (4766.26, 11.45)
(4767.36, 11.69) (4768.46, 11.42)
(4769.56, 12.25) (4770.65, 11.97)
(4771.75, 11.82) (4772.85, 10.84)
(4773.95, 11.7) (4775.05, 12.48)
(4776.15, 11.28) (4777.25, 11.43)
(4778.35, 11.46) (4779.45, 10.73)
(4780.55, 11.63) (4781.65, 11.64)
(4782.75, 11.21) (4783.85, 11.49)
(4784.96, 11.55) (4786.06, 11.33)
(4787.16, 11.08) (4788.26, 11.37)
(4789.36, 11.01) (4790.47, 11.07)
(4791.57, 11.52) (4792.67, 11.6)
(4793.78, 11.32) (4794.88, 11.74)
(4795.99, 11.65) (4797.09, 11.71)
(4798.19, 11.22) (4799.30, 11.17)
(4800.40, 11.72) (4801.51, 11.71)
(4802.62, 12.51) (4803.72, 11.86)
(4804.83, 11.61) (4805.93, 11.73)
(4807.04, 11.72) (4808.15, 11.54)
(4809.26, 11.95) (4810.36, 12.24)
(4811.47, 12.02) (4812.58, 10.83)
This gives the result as -0.7 angstrom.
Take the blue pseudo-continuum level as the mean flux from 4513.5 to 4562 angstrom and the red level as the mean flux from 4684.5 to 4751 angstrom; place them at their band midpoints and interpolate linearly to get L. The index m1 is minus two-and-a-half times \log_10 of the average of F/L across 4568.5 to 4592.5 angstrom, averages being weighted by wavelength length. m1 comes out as -0.022 mag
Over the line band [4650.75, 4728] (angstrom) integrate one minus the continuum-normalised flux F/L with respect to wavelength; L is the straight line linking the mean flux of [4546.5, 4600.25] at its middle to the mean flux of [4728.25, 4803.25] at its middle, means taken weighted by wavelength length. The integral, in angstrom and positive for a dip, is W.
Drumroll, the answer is 0.04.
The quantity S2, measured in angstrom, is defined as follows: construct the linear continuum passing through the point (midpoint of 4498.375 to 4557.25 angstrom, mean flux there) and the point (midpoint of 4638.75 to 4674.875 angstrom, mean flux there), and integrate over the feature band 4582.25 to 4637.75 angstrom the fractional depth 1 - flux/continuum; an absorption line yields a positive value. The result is -0.6 angstrom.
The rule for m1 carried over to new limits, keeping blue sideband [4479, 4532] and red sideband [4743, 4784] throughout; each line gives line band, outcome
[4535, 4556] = 0.010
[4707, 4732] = -0.016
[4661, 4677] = 0.013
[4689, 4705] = 0.025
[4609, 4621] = 0.025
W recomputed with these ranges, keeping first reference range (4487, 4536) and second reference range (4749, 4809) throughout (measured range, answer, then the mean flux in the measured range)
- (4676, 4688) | 0.0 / 11.4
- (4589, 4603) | 0.1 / 11.2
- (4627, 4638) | -0.5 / 11.8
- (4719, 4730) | -0.2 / 11.7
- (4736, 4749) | 0.2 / 11.2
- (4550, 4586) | -0.5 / 11.4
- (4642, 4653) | -0.1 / 11.4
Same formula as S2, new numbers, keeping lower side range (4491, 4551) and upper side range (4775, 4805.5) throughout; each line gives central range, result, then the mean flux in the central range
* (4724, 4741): 0.0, 11.4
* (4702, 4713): 0.2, 11.2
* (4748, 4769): 0.3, 11.3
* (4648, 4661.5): -0.3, 11.6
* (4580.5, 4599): 0.1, 11.3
